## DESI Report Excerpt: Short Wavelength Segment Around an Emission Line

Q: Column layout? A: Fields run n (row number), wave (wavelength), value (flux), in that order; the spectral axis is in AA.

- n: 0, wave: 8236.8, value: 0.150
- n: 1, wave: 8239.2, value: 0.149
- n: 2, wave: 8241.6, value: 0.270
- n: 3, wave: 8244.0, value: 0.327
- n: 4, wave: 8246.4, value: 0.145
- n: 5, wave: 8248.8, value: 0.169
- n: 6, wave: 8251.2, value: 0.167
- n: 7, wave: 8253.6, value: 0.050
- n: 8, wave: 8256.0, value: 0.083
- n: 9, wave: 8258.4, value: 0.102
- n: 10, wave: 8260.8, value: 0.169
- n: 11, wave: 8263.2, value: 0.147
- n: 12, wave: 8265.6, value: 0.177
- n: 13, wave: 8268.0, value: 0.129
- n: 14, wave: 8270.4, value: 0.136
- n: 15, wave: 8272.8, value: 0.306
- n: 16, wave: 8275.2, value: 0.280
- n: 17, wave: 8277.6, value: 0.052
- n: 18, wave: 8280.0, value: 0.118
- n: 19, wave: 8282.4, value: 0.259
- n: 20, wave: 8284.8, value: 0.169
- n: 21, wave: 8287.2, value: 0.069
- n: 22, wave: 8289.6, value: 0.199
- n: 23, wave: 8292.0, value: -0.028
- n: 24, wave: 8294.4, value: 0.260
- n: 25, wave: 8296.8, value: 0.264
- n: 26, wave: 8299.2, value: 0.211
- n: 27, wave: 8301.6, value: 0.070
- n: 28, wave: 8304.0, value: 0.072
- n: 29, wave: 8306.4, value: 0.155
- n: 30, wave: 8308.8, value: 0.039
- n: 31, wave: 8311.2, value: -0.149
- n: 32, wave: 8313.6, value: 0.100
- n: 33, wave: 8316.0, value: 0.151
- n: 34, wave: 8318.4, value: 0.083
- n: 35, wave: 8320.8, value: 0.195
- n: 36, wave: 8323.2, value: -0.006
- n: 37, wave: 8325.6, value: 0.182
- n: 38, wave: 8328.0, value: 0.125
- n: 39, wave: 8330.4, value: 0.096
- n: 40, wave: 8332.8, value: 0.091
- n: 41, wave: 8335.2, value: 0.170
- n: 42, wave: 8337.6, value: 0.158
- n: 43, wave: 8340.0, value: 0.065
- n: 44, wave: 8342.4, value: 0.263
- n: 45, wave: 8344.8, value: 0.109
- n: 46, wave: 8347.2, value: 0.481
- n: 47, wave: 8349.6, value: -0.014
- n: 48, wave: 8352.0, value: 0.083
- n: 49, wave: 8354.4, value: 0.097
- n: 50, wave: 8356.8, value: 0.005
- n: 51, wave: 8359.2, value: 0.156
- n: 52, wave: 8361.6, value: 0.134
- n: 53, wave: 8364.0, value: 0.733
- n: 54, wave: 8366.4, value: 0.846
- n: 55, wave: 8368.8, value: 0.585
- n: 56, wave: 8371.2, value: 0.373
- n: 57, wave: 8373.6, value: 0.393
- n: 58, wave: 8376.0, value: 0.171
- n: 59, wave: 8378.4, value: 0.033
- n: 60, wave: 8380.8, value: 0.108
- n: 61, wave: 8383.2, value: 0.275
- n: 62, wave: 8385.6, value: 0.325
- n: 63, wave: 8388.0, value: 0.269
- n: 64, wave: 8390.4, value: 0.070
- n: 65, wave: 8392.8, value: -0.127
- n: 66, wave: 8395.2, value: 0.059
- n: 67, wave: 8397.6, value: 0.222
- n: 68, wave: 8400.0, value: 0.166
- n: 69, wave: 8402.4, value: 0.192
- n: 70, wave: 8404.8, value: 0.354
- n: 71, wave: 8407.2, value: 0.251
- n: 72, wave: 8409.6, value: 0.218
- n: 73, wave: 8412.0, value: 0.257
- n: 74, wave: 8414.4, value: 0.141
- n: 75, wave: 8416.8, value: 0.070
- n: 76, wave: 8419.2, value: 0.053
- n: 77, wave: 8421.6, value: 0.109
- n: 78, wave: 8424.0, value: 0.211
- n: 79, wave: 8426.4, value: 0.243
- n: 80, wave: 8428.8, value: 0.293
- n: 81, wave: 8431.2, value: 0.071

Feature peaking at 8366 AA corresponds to H-gamma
